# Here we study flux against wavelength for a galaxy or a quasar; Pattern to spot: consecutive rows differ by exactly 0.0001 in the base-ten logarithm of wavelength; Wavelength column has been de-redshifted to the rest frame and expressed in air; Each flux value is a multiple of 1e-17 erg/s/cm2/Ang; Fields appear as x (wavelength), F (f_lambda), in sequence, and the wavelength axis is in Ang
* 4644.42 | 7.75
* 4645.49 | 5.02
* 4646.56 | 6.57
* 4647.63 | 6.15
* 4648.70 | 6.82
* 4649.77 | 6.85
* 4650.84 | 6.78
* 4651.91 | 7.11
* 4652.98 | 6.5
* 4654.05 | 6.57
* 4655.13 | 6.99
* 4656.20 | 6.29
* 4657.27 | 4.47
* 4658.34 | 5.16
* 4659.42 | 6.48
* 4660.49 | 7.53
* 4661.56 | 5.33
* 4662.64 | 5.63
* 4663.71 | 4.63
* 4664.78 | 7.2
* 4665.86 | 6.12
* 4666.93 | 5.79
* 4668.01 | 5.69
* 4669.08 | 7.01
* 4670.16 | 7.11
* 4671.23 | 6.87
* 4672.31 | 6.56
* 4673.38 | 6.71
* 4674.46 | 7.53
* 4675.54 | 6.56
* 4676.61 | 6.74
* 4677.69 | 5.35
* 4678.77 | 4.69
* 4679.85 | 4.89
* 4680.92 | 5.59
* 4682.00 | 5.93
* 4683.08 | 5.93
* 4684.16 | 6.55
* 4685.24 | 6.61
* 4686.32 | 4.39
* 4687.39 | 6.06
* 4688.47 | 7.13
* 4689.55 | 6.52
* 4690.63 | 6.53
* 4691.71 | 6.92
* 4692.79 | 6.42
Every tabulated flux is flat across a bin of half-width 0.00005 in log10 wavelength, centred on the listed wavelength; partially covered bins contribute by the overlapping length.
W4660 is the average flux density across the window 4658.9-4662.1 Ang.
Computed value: 6.45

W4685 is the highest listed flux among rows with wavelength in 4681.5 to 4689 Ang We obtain 7.13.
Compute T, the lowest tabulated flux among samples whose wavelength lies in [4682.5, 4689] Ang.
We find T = 4.39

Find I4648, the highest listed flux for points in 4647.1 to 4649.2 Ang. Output 6.82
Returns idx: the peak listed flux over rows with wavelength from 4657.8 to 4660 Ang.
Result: 6.48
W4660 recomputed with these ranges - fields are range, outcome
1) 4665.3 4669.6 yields 6.15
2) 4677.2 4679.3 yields 5.01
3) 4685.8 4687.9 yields 5.24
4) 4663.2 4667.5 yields 5.94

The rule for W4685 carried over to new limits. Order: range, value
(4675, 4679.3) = 6.74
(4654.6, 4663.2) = 7.53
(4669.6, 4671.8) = 7.11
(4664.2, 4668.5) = 7.2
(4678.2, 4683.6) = 5.93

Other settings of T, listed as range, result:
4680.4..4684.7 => 5.59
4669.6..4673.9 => 6.56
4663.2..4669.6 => 4.63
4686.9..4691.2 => 6.06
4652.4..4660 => 4.47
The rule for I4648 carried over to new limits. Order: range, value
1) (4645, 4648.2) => 6.57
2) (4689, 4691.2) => 6.53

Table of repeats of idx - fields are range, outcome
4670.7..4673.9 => 6.87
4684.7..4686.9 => 6.61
